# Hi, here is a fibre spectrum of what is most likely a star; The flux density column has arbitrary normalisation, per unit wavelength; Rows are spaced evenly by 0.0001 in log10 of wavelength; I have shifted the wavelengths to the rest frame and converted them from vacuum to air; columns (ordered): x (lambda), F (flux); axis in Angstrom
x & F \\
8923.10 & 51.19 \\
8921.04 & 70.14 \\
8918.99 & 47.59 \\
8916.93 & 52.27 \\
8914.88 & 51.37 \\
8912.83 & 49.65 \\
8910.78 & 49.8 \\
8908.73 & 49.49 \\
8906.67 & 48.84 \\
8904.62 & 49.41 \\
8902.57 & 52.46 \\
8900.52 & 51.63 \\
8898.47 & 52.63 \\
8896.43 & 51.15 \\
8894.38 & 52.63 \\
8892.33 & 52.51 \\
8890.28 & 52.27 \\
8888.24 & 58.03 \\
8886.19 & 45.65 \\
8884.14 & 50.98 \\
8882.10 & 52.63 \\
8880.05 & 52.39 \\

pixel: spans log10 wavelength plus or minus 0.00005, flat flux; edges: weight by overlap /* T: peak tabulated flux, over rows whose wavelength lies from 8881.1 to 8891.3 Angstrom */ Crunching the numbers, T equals 58.03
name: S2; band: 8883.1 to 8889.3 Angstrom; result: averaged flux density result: 51.6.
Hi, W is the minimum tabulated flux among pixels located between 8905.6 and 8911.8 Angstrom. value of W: 48.84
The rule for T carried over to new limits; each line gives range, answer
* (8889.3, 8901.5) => 52.63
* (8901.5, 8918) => 52.46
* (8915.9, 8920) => 52.27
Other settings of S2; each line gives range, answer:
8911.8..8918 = 51.1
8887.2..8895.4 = 53.8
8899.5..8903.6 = 52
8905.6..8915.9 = 49.8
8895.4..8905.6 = 51.5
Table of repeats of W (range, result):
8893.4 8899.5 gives 51.15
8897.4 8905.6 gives 49.41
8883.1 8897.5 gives 45.65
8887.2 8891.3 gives 52.27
